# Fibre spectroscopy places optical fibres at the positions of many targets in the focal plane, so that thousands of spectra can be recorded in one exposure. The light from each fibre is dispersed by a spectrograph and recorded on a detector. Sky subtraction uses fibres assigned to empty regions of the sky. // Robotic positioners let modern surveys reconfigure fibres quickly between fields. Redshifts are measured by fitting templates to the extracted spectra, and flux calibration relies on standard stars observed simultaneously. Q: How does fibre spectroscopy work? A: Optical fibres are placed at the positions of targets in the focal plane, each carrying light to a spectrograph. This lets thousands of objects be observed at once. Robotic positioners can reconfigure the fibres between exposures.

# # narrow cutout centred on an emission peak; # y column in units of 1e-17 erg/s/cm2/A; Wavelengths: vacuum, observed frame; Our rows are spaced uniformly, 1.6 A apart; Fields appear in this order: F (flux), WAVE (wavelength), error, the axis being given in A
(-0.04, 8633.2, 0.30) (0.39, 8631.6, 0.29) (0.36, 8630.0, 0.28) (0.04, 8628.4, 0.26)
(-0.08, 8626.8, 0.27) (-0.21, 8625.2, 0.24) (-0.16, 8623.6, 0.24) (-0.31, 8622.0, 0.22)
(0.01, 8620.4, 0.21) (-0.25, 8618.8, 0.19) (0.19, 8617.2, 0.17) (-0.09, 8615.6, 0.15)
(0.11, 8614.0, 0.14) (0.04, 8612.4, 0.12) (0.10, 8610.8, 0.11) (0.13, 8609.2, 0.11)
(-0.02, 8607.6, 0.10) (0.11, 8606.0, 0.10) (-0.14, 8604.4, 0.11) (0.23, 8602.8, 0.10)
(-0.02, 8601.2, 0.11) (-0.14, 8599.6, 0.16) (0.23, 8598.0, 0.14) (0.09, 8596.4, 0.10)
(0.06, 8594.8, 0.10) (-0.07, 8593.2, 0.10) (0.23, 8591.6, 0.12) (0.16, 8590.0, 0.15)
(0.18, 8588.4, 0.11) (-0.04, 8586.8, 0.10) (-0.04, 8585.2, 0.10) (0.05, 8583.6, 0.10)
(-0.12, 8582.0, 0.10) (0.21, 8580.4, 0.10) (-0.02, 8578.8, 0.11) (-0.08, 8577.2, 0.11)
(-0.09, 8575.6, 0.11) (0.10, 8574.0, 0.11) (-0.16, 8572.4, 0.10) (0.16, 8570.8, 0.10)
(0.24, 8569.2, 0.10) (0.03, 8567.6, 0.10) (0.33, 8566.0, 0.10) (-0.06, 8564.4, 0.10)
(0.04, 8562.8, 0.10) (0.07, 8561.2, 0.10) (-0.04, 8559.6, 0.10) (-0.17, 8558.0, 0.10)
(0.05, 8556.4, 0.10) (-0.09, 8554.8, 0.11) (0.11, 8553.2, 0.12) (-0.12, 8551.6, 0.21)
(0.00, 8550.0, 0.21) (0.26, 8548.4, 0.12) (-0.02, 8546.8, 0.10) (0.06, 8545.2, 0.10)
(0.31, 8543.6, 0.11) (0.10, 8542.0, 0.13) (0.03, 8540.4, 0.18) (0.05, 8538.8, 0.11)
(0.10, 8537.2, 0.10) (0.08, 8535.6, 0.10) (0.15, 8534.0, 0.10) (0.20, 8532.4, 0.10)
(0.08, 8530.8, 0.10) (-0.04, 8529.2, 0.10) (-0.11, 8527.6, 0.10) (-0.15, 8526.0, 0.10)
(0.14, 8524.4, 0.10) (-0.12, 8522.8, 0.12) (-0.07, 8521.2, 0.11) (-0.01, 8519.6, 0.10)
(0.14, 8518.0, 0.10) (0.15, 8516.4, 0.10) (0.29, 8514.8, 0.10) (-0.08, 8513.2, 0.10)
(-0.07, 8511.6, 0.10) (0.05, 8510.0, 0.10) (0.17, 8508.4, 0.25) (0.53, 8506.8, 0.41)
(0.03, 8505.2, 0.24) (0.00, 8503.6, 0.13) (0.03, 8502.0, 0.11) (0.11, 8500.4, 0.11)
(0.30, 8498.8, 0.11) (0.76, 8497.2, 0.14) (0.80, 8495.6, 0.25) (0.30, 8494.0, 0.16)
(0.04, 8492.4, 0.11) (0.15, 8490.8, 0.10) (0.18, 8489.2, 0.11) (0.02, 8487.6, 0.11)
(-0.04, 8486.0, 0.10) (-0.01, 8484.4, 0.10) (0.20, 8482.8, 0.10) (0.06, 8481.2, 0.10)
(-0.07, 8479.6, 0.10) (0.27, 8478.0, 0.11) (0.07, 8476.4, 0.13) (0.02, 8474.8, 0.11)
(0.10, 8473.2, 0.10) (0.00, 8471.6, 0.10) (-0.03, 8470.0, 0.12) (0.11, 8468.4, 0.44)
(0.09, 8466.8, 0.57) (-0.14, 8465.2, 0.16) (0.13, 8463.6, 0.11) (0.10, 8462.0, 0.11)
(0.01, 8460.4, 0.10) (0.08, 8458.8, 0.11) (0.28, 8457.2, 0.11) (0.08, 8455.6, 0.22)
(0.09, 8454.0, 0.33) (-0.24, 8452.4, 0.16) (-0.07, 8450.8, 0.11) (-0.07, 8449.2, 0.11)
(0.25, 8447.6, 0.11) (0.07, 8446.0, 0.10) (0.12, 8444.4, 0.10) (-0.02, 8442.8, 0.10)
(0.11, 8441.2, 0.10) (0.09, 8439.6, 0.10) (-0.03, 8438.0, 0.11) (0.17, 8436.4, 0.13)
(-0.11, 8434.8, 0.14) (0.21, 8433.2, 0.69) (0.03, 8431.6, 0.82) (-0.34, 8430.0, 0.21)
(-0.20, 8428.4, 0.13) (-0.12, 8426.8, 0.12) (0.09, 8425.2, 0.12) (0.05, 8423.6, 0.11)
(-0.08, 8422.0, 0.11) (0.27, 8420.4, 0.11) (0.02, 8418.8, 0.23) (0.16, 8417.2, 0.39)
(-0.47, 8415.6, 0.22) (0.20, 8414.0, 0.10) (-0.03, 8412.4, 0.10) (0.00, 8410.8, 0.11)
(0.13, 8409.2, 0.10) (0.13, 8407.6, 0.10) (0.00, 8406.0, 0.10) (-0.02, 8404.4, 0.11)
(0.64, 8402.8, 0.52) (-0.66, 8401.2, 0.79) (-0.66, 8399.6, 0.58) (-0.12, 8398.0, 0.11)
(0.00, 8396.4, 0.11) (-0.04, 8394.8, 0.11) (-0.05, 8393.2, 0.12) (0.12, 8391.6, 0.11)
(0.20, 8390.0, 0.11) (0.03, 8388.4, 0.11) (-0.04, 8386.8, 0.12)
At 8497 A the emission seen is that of H-gamma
